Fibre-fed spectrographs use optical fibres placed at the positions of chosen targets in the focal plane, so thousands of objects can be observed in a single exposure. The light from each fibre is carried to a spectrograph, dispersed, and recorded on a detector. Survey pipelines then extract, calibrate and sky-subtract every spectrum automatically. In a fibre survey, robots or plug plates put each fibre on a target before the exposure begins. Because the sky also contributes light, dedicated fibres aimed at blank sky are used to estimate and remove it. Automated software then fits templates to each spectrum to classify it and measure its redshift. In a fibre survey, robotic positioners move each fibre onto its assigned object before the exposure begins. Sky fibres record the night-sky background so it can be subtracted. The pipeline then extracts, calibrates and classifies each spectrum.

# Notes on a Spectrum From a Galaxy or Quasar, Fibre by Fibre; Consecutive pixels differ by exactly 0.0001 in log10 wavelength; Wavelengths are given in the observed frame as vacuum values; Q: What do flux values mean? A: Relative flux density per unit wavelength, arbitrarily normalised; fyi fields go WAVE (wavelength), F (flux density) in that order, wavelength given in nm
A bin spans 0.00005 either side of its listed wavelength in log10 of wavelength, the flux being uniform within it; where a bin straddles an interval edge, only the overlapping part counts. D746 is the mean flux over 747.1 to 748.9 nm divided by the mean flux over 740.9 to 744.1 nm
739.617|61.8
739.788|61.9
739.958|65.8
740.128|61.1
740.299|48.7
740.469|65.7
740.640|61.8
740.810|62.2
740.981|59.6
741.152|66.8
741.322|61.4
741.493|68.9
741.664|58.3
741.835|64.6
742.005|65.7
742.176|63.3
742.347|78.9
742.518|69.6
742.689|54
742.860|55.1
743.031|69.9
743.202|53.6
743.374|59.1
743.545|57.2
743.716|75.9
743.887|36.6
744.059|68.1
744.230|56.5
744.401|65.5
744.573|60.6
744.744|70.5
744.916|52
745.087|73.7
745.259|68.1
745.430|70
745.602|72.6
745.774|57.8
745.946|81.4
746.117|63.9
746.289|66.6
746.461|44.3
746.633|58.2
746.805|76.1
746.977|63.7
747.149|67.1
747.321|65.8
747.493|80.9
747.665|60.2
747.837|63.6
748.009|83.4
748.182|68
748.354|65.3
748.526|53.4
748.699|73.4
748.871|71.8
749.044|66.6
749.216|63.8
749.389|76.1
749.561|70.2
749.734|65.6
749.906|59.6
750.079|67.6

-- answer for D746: 1.10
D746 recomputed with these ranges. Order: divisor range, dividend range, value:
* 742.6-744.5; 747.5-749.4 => 1.15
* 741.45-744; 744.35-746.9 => 1.06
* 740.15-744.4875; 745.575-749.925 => 1.08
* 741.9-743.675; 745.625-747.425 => 1.03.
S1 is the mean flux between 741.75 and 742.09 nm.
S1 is 65.3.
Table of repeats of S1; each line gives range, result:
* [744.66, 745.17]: 65.3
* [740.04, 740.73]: 59.4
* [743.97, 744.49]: 63.2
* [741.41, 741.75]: 63.5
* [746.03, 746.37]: 65.4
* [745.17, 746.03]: 69.9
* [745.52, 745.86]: 65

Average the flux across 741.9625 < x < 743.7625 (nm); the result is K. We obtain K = 63.5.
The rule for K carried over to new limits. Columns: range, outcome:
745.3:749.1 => 67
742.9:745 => 60.3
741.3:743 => 64.3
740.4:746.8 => 63.3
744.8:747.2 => 65.4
